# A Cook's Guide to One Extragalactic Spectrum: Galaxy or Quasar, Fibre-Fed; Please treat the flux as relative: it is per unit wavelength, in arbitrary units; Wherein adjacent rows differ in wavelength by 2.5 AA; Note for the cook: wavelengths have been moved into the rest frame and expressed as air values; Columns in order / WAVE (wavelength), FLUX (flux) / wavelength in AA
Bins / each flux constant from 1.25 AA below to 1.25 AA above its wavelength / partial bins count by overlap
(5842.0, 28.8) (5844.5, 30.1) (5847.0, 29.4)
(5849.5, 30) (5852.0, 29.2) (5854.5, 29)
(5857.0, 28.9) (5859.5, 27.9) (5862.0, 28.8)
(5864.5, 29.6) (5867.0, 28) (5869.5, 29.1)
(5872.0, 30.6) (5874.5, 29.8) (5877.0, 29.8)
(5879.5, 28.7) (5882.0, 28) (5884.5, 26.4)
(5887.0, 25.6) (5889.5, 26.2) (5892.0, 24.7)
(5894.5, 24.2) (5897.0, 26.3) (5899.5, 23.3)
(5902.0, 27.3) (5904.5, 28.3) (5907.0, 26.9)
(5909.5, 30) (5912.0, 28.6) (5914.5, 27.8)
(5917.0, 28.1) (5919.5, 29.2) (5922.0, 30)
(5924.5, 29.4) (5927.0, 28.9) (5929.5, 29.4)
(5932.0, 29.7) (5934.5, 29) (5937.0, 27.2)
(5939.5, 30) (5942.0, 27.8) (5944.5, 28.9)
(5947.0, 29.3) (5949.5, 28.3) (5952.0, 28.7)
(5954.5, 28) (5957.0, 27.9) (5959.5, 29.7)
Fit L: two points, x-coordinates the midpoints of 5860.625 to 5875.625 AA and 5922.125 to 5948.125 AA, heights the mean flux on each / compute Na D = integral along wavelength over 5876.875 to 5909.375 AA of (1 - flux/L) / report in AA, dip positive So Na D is 2.88 AA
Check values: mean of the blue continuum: 29.3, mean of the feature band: 26.6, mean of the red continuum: 29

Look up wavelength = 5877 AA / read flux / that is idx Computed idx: 29.8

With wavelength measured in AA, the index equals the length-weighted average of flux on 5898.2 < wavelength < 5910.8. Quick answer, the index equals 27.2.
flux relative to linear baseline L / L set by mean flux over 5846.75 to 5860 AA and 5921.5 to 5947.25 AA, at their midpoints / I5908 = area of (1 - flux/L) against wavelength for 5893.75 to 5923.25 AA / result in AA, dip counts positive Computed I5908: 1.5 AA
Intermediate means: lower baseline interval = 29.1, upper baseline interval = 29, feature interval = 27.6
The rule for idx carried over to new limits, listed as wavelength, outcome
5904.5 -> 28.3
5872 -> 30.6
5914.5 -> 27.8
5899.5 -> 23.3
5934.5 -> 29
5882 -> 28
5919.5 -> 29.2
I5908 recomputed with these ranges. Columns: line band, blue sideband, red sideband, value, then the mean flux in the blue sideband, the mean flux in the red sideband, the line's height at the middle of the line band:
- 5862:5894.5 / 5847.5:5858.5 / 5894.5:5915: 0.3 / 29.3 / 27.1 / 28.2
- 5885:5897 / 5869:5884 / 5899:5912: 1.3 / 29.2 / 27.5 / 28.4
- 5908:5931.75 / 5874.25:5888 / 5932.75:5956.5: -0.6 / 28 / 28.6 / 28.3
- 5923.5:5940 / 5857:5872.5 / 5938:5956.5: -0.2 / 28.9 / 28.7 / 28.7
